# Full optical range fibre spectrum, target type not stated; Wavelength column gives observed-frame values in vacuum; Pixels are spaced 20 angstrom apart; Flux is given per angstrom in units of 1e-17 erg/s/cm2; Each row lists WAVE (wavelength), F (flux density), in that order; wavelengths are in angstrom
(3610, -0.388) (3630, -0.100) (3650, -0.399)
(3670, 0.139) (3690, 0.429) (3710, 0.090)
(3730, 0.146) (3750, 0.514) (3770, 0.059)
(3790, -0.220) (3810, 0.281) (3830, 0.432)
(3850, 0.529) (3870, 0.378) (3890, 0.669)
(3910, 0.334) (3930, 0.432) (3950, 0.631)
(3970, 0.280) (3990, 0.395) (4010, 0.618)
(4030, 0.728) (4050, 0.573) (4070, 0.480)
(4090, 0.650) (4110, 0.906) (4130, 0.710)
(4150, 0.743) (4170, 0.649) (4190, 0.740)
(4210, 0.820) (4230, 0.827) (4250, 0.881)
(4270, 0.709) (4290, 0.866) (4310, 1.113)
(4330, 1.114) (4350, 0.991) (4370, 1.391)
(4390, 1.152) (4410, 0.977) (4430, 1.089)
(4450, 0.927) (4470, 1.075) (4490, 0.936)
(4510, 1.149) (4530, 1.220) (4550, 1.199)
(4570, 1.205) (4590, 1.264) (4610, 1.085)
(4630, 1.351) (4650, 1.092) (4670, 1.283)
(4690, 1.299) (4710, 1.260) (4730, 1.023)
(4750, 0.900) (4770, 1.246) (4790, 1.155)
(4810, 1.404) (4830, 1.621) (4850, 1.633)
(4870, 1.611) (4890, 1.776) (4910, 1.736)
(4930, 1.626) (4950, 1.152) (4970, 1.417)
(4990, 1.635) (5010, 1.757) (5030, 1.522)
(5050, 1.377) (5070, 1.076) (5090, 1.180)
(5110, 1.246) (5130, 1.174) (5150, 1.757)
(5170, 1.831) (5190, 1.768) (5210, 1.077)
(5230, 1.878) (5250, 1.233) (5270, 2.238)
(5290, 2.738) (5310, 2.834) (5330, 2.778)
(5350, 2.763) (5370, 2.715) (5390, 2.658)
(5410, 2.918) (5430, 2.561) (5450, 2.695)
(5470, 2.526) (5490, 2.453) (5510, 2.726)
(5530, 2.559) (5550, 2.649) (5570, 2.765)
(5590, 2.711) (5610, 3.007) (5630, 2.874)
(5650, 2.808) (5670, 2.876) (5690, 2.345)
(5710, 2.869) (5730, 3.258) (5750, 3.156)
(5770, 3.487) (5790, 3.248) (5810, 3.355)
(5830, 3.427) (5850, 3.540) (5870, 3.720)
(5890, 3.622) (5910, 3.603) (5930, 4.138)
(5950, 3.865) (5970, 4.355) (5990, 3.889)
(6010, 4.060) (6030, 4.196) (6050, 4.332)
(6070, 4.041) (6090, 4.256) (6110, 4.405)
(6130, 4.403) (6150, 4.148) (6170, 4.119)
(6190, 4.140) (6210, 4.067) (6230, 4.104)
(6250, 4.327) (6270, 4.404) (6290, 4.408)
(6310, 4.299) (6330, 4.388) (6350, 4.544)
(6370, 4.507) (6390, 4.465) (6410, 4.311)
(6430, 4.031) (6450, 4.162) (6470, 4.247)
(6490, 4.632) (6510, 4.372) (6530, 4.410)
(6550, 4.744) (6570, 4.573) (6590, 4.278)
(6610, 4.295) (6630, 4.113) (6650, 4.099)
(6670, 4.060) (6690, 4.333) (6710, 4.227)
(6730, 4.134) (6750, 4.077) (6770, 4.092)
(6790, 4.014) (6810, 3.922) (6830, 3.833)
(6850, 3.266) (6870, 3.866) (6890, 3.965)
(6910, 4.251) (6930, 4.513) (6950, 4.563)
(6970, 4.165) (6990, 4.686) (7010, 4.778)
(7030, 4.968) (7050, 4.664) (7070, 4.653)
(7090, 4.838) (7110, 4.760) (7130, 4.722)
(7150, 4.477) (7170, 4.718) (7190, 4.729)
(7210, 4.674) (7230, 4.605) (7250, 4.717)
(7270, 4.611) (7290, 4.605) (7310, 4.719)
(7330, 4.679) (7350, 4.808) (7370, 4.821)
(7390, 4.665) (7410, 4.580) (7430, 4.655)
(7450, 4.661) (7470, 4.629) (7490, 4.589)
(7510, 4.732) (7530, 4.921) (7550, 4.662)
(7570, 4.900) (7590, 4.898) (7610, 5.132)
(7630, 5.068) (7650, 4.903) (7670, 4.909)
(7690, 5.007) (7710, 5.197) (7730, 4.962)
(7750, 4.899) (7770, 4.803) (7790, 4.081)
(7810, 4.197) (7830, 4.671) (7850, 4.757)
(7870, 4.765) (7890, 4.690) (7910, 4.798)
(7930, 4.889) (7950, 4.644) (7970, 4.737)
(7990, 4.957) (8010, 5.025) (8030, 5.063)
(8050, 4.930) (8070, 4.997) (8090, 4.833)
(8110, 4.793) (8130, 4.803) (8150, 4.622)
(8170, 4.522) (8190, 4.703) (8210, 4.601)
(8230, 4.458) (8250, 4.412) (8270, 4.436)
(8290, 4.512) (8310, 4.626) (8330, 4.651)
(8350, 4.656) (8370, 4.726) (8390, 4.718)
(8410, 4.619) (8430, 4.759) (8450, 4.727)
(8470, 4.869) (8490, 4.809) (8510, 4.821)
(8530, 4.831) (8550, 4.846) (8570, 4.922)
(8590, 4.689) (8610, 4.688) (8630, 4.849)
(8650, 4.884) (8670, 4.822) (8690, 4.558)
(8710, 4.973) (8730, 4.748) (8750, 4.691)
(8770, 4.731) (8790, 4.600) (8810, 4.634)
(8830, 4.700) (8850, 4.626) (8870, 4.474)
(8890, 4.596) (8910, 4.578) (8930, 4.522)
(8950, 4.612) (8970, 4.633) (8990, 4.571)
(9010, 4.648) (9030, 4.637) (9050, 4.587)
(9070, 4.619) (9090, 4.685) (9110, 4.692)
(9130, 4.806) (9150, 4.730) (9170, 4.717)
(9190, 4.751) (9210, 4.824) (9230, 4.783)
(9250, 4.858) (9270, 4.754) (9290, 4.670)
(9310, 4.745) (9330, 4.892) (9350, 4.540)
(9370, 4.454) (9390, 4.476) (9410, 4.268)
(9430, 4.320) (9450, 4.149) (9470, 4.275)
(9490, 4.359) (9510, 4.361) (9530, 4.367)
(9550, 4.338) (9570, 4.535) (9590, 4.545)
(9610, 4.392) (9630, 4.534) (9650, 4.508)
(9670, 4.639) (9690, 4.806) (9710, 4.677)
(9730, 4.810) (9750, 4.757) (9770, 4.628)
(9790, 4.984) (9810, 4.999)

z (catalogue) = 0.32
